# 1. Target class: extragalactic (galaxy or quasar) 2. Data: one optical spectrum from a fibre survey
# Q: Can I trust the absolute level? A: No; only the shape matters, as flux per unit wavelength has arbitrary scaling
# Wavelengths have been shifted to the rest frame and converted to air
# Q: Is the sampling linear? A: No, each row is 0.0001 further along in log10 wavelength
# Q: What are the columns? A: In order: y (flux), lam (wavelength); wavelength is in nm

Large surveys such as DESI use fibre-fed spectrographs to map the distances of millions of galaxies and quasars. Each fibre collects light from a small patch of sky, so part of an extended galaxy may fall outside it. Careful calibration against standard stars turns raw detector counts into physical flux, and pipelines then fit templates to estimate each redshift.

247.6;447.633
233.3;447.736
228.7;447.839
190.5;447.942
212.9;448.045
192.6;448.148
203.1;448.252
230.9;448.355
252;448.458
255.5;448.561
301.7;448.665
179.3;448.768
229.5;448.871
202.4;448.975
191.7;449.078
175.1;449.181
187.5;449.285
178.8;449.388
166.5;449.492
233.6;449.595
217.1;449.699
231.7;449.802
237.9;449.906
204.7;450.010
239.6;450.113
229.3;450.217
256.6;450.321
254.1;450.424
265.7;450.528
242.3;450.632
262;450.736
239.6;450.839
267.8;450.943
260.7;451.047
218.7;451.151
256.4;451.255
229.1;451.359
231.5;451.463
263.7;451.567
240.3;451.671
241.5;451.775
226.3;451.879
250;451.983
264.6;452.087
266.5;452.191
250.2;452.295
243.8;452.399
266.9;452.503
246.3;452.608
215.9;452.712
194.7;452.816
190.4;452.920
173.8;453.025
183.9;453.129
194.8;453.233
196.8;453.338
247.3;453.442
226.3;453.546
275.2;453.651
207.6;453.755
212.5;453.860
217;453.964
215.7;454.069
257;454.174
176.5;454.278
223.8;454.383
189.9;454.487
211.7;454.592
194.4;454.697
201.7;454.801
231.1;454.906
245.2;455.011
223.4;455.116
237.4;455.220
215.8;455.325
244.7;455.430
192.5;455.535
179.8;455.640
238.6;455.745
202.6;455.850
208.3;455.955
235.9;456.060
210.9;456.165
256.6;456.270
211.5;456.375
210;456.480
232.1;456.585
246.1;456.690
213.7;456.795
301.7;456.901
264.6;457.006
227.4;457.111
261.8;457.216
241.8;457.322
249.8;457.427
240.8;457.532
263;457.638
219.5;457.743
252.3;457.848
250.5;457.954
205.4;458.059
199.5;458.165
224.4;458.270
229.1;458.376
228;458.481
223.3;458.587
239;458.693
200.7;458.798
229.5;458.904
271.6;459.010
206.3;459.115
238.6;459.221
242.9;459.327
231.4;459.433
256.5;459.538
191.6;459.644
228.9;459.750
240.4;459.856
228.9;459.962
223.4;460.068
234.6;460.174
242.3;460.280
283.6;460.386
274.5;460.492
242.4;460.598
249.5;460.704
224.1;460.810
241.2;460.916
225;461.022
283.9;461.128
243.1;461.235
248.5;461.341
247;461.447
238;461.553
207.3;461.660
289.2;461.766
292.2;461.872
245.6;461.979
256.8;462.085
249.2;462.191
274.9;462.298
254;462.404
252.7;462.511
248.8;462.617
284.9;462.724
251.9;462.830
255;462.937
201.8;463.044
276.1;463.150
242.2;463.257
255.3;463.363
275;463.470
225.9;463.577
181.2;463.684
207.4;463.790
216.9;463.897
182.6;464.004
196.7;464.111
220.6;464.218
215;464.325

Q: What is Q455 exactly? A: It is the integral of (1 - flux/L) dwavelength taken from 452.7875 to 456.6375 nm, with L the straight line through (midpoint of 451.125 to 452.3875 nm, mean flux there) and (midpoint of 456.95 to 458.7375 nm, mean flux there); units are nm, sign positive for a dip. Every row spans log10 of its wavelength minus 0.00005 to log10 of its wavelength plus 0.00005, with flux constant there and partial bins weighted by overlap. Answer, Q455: 0.41 nm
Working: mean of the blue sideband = 245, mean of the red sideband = 237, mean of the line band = 215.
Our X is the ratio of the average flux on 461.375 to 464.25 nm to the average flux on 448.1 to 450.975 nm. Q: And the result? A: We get 1.1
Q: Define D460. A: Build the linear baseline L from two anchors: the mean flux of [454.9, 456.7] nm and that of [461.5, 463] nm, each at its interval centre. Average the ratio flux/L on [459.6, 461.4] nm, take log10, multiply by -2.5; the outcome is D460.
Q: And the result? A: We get 0.03 mag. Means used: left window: 223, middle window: 242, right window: 257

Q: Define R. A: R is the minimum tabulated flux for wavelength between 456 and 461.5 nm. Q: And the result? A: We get 191.6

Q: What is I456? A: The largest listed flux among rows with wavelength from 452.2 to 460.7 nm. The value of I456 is 301.7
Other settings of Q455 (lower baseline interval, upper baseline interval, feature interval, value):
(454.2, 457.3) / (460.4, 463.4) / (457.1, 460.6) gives 0.04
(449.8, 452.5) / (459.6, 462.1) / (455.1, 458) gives 0.14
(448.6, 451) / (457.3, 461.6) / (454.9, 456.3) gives 0.06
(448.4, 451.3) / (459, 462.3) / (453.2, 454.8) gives 0.13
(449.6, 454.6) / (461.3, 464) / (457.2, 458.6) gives 0.03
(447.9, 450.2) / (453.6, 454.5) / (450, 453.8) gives -0.32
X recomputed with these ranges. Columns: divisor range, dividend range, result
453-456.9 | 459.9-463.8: 1.13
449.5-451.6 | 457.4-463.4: 1.01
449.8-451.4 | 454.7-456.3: 0.90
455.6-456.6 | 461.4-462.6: 1.17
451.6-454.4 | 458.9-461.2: 1.06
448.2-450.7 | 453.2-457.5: 1.01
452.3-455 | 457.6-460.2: 1.06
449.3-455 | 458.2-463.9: 1.06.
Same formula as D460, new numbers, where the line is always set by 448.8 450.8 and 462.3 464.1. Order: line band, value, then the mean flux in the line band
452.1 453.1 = -0.02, 228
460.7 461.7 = -0.02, 241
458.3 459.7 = 0.01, 230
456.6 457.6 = -0.08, 249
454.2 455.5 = 0.05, 217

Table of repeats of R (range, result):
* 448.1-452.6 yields 166.5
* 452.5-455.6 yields 173.8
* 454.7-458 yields 179.8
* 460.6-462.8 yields 207.3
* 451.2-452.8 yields 215.9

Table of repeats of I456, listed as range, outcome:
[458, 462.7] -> 292.2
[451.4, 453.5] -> 266.9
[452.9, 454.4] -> 275.2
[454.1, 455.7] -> 257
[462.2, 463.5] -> 284.9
